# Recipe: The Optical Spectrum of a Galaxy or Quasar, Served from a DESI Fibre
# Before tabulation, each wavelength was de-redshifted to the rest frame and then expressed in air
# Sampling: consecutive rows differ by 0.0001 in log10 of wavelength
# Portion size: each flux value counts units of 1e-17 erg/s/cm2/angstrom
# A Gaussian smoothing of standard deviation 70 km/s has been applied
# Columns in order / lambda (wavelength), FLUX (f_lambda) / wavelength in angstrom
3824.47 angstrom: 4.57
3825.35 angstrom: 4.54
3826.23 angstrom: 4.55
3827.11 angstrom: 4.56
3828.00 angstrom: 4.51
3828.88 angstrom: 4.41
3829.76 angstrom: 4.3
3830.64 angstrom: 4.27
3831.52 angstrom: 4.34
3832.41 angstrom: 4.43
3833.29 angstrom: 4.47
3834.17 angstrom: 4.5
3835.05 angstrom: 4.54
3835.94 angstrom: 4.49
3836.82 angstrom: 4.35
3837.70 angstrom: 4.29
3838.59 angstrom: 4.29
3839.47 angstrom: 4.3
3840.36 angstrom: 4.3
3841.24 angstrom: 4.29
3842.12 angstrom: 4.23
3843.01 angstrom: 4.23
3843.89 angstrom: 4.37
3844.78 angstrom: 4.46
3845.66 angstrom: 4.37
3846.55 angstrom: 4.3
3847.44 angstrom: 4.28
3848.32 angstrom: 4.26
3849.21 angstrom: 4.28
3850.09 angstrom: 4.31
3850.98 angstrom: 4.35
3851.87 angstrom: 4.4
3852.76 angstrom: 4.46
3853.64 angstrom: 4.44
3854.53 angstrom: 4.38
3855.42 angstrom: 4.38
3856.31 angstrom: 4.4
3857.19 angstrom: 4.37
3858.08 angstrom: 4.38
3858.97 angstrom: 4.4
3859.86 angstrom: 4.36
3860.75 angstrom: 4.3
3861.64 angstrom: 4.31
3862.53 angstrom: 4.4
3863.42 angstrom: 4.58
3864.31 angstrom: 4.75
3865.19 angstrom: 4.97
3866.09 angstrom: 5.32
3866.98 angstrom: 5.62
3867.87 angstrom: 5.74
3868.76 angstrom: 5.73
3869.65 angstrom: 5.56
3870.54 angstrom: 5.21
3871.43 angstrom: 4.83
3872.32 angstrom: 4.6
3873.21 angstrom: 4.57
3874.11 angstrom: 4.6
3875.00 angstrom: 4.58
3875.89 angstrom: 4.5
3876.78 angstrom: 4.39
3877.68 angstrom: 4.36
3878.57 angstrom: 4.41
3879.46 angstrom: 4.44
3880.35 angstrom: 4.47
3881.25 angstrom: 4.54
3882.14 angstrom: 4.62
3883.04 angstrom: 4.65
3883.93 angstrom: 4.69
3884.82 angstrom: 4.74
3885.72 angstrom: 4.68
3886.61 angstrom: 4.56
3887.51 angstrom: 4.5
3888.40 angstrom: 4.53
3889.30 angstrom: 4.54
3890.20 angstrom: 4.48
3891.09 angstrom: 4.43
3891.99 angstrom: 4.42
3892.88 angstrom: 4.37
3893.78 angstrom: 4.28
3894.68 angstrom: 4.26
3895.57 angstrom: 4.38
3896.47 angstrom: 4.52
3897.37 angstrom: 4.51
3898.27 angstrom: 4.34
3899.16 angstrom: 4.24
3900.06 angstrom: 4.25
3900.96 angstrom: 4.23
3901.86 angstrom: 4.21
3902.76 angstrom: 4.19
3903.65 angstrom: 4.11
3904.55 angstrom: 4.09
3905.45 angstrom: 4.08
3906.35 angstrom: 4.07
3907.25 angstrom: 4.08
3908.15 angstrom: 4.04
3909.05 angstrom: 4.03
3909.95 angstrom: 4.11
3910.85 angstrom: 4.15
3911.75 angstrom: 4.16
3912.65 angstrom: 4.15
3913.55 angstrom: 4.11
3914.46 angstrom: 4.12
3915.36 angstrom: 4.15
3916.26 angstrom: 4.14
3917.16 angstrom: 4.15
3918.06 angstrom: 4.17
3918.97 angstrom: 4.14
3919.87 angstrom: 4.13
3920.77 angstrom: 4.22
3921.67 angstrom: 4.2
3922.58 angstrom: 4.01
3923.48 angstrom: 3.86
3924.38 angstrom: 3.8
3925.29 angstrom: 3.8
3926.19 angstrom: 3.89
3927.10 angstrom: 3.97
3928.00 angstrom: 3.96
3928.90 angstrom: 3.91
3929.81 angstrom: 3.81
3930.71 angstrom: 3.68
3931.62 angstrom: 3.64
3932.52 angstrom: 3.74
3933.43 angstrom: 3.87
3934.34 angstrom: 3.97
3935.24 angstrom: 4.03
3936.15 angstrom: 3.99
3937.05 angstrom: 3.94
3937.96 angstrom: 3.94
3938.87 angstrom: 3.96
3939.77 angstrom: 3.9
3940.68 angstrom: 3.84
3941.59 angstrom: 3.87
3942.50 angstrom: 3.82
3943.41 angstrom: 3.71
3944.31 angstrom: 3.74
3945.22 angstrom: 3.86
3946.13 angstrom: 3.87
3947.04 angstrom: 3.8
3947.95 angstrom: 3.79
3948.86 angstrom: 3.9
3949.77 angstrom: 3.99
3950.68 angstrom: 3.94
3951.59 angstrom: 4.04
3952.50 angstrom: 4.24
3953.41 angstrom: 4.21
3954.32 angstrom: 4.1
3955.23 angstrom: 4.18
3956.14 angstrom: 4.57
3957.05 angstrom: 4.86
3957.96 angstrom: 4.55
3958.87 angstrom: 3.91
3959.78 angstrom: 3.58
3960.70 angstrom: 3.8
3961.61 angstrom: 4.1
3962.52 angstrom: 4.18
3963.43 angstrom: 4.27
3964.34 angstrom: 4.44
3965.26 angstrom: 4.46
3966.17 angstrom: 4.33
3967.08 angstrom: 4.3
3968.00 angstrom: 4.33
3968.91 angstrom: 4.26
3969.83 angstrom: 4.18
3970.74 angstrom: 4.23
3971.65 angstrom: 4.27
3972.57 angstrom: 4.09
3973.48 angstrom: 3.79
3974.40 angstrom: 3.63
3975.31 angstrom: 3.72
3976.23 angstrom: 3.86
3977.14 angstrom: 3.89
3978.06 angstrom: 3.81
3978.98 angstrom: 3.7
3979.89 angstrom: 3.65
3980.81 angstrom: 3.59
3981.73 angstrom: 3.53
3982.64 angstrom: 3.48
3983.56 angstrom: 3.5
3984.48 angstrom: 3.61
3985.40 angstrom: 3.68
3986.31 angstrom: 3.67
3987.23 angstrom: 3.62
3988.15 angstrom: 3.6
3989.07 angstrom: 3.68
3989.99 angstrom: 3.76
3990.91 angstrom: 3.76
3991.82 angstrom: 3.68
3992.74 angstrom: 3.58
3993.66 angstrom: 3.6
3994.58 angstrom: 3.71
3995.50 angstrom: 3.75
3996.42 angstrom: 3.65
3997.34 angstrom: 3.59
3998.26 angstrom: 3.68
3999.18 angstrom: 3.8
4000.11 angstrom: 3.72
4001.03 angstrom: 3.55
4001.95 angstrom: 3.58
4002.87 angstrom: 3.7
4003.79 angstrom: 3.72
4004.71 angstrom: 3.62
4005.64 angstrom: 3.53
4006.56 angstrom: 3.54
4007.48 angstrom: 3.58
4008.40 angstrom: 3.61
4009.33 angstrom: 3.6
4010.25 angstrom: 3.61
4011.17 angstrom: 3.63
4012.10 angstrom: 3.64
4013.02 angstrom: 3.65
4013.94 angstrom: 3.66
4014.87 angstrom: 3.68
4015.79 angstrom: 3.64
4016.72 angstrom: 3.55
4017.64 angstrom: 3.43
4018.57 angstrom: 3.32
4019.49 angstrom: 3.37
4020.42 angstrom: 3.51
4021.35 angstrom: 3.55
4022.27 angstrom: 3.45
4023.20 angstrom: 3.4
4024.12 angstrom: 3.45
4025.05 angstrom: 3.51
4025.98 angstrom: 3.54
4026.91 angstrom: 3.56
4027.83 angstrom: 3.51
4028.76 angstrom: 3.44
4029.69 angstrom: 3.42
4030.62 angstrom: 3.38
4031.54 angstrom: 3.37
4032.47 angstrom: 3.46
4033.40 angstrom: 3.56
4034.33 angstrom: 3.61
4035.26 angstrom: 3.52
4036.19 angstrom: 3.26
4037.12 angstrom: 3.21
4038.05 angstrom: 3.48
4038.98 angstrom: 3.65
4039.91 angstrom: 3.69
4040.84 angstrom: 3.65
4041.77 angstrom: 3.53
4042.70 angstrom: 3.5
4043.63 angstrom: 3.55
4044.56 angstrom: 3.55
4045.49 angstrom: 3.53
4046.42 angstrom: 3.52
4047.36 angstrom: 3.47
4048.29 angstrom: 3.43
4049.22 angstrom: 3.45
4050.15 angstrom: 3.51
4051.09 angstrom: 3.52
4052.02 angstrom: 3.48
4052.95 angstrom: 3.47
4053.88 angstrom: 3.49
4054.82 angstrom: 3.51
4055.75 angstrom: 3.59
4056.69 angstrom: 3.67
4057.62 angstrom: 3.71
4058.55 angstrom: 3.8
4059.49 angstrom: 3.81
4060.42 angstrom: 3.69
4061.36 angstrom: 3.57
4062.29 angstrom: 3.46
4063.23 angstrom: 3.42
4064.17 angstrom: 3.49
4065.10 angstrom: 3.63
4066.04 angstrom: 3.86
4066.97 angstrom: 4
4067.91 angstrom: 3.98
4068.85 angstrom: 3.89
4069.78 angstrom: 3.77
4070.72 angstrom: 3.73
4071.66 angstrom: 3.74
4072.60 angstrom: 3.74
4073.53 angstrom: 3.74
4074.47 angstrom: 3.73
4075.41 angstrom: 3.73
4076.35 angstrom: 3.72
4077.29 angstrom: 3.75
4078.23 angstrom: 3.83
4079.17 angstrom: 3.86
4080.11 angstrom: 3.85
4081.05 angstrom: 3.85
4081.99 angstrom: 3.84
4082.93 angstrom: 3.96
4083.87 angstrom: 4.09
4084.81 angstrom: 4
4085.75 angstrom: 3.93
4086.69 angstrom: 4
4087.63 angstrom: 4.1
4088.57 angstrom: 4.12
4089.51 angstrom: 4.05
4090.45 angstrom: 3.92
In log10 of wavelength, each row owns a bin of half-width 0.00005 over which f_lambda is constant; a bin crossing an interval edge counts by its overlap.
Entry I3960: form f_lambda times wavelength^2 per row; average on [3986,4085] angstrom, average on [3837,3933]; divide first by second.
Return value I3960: 0.9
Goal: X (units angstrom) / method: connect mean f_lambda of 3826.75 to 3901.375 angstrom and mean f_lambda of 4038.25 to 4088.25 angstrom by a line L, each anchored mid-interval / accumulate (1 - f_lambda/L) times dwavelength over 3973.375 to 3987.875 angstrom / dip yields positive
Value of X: 1.33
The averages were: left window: 4.51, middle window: 3.67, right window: 3.7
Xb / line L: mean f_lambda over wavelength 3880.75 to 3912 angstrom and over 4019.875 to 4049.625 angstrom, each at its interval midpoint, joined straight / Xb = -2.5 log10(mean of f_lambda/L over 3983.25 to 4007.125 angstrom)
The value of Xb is 0.02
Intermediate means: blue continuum 4.35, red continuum 3.49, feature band 3.65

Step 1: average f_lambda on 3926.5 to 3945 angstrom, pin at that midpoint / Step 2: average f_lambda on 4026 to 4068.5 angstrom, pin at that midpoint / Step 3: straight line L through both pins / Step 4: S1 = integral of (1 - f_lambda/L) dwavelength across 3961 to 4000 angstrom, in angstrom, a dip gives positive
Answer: -1.18 angstrom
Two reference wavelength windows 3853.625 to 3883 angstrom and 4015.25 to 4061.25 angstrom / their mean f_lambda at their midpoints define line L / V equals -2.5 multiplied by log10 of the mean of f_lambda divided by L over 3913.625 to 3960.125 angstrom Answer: 0.06 mag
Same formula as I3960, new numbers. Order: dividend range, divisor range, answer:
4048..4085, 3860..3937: 0.93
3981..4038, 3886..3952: 0.92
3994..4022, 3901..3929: 0.93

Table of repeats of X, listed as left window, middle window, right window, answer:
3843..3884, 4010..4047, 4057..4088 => 4.21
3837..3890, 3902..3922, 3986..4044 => 0.54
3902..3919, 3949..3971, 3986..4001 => -2.02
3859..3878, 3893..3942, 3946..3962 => 3.70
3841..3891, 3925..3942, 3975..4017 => 0.90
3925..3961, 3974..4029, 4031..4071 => 2.09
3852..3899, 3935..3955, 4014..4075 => 1.18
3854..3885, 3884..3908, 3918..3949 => 0.08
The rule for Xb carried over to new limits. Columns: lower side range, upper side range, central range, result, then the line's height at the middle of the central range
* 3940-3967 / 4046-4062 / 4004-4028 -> 0.06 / 3.76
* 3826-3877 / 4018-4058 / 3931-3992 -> 0.00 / 3.92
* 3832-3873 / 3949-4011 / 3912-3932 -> 0.05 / 4.18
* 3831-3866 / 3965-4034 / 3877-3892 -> -0.08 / 4.23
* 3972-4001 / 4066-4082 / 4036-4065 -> 0.07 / 3.78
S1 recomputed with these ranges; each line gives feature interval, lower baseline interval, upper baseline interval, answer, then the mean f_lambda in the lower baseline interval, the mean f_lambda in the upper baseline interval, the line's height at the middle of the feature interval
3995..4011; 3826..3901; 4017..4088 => 0.9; 4.51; 3.62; 3.86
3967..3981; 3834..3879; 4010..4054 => -0.4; 4.55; 3.51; 3.85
